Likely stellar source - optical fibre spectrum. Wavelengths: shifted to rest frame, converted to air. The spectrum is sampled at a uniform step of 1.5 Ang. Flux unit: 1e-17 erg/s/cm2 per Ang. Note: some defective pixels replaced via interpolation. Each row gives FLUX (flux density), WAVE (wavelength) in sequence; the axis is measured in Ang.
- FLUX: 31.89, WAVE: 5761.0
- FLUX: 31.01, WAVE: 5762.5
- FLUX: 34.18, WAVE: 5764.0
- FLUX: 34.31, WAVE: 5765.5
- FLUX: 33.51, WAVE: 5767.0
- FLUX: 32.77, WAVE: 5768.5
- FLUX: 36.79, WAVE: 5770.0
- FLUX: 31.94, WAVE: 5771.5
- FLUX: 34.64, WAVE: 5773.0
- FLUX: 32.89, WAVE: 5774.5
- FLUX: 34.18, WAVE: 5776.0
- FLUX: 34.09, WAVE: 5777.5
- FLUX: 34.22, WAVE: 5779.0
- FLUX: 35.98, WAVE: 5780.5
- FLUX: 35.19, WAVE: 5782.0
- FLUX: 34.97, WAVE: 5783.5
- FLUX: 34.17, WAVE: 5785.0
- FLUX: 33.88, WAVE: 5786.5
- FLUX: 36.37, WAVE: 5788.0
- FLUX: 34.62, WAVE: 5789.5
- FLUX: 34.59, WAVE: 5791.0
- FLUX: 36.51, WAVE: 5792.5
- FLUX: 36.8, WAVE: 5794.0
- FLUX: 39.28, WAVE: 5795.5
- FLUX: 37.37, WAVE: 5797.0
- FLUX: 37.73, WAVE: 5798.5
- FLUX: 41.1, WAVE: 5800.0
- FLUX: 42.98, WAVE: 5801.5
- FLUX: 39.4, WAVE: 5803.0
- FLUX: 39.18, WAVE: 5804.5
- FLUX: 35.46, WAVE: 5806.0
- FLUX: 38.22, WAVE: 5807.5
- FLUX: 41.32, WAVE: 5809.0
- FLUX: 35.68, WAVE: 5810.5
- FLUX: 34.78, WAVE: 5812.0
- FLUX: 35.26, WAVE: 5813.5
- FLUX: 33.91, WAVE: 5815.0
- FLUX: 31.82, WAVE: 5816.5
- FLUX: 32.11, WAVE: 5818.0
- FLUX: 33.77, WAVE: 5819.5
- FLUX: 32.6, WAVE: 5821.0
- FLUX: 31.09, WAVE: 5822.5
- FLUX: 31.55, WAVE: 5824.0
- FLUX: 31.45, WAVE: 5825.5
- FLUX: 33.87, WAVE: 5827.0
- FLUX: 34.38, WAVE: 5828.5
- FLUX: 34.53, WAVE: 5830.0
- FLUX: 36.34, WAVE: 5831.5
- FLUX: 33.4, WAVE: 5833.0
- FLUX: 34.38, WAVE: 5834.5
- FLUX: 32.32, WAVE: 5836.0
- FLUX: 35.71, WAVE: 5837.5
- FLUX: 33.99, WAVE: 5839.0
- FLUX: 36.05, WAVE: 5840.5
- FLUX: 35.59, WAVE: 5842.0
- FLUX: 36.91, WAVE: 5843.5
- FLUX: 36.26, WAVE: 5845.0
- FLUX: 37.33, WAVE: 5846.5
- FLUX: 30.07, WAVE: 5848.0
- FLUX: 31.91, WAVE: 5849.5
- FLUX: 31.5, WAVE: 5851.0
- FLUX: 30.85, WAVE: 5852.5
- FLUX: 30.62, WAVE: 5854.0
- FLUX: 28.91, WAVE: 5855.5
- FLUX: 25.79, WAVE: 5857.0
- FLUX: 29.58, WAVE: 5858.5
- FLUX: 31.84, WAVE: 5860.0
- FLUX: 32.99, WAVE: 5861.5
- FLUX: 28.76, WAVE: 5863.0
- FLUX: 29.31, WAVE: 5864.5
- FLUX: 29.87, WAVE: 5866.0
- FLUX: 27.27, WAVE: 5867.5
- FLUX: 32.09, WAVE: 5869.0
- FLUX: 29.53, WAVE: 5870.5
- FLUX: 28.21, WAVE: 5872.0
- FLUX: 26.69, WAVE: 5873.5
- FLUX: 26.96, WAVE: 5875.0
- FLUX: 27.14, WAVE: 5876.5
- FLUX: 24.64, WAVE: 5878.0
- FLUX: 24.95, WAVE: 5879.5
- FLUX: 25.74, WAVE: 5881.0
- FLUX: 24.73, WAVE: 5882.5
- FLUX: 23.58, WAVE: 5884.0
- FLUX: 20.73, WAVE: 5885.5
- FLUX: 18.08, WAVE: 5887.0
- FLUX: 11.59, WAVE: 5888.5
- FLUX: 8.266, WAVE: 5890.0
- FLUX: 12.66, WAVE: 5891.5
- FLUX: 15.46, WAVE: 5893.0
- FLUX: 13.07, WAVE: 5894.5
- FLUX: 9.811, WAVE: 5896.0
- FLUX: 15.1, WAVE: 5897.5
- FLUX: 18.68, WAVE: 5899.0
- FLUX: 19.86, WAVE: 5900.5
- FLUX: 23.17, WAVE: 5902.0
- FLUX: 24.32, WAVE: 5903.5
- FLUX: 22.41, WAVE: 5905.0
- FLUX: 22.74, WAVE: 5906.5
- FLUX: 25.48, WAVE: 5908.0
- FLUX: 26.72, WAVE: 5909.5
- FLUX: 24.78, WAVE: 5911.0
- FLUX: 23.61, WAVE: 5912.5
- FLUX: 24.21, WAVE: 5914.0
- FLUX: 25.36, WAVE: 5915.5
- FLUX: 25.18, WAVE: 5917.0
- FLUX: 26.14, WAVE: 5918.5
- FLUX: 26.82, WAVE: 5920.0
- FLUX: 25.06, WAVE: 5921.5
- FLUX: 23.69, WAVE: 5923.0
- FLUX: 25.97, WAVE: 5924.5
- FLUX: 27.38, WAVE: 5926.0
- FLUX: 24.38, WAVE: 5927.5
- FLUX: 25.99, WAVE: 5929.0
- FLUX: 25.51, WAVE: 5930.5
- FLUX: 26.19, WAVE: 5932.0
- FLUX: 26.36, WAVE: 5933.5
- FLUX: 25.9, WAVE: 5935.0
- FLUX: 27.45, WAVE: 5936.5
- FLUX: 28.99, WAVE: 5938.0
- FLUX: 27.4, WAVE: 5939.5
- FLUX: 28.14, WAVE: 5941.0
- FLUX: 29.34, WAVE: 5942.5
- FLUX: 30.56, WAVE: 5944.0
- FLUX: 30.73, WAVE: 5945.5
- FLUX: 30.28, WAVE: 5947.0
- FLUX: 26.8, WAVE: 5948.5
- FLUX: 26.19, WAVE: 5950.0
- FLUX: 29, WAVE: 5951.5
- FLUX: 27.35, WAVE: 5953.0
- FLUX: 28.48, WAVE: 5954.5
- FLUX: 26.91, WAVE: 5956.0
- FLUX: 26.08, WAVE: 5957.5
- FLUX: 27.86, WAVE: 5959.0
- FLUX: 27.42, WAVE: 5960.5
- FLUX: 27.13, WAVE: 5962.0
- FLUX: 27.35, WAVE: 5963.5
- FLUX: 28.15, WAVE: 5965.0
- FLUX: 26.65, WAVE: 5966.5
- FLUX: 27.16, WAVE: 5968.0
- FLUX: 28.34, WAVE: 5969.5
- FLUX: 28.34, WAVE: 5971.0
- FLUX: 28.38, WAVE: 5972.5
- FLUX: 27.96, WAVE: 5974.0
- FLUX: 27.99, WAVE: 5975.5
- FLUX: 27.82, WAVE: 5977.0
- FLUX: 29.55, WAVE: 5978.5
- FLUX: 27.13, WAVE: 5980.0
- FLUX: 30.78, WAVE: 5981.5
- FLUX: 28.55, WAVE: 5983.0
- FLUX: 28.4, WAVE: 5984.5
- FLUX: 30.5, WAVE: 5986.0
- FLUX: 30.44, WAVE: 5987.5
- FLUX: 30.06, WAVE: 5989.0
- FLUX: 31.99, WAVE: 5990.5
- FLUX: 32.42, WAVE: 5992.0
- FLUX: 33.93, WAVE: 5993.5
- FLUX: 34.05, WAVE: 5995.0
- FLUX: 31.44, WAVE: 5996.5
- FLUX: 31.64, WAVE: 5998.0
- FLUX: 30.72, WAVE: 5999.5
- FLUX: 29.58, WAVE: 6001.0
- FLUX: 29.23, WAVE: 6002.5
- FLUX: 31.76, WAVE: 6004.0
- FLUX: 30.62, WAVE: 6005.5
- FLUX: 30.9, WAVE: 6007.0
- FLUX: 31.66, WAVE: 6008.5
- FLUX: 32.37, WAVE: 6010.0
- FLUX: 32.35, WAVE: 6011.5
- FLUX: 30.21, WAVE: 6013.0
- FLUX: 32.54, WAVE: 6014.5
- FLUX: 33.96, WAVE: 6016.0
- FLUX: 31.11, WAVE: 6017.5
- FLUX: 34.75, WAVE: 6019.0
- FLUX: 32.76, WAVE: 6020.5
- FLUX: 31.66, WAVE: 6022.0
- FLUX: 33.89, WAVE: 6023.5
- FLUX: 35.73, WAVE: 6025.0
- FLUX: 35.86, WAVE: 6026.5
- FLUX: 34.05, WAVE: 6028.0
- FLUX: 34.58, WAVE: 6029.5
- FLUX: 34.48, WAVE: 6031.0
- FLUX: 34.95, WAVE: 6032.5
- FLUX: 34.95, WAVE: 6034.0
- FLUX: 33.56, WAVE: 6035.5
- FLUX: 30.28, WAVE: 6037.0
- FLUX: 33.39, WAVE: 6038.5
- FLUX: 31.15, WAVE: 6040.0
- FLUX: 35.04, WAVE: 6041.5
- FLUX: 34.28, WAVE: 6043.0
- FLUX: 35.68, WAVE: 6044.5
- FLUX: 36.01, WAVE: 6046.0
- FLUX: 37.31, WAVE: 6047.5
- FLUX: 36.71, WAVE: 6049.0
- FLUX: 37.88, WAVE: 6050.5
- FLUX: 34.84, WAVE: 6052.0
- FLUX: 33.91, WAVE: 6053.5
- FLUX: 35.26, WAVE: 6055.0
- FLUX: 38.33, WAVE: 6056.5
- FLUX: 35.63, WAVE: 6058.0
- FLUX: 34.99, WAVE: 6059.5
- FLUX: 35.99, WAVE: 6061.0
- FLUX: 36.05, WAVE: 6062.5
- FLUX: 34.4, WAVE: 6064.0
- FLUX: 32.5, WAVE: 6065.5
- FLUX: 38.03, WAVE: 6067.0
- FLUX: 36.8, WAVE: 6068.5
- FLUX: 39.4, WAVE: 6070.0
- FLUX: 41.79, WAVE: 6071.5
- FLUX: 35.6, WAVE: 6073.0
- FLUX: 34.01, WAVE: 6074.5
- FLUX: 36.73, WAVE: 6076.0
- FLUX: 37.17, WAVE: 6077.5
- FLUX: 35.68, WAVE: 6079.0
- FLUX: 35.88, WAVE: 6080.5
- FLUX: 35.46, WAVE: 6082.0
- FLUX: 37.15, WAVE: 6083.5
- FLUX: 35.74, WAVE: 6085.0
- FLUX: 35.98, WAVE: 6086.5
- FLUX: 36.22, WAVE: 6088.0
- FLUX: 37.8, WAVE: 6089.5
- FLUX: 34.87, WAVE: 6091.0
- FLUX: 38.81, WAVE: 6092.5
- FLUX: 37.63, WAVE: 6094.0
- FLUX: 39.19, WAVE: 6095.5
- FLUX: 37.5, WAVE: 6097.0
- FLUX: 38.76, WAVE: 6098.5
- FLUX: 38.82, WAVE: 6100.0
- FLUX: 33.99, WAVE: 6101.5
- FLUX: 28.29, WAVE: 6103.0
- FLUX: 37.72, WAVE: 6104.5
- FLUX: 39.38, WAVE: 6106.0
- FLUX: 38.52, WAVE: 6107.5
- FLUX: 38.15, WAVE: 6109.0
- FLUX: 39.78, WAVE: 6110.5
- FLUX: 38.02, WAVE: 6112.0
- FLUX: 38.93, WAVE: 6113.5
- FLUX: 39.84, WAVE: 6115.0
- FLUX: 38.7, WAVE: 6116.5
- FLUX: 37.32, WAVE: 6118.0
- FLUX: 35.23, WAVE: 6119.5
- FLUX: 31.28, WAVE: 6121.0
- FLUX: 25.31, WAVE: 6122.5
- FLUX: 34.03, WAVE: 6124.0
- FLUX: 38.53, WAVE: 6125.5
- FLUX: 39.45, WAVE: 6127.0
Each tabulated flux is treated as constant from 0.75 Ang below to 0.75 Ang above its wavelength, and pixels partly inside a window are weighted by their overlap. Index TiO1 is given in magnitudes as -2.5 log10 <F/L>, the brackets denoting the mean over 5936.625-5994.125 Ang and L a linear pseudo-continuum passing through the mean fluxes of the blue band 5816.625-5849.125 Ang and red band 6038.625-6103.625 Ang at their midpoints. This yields 0.22 mag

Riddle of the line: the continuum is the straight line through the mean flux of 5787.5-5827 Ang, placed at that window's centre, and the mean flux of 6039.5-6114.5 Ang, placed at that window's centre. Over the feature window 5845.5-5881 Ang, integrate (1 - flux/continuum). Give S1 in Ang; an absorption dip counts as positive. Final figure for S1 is 6.5 Ang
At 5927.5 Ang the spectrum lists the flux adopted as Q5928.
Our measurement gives 24.38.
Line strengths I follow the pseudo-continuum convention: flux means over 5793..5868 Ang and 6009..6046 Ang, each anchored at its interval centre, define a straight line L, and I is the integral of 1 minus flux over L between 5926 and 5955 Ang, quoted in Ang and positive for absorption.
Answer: 5.3 Ang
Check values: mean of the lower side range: 34.1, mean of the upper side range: 33.5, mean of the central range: 27.6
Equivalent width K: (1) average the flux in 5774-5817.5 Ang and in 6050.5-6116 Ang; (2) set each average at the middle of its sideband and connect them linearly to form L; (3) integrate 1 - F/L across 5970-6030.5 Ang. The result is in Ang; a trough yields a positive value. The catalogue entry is 8.80 Ang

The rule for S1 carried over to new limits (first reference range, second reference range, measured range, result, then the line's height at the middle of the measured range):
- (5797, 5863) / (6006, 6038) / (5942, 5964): 3.6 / 33.6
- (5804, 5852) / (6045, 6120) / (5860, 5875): 2.3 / 34.8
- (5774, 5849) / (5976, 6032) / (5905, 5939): 7.8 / 33.2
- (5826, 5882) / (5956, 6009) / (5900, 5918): 3.8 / 30.5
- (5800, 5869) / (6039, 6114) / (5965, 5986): 4.1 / 35.3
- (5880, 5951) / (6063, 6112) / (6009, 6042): -1.4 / 32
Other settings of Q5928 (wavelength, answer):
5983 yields 28.55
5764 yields 34.18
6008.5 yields 31.66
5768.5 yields 32.77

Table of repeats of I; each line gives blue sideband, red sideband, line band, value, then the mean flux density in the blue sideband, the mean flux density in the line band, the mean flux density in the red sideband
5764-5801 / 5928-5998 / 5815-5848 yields -0.47 Ang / 35.4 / 34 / 28.6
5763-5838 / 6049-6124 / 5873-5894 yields 8.79 Ang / 35.1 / 20.6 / 36.4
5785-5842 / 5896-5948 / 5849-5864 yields 0.56 Ang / 35.5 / 30.2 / 25.2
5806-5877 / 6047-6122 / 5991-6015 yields 2.49 Ang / 32.5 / 31.6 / 36.6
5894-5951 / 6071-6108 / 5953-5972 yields 0.10 Ang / 24.8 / 27.5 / 36.7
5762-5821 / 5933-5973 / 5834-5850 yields -0.72 Ang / 35.5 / 34.6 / 27.9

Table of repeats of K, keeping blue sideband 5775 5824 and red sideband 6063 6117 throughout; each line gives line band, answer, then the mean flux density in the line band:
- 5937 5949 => 2.4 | 29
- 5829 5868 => 3.9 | 32.4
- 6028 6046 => 1.4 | 33.9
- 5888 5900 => 7.6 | 13.3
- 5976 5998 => 3.7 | 30.5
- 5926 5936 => 2.9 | 25.9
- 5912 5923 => 3.4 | 25.1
